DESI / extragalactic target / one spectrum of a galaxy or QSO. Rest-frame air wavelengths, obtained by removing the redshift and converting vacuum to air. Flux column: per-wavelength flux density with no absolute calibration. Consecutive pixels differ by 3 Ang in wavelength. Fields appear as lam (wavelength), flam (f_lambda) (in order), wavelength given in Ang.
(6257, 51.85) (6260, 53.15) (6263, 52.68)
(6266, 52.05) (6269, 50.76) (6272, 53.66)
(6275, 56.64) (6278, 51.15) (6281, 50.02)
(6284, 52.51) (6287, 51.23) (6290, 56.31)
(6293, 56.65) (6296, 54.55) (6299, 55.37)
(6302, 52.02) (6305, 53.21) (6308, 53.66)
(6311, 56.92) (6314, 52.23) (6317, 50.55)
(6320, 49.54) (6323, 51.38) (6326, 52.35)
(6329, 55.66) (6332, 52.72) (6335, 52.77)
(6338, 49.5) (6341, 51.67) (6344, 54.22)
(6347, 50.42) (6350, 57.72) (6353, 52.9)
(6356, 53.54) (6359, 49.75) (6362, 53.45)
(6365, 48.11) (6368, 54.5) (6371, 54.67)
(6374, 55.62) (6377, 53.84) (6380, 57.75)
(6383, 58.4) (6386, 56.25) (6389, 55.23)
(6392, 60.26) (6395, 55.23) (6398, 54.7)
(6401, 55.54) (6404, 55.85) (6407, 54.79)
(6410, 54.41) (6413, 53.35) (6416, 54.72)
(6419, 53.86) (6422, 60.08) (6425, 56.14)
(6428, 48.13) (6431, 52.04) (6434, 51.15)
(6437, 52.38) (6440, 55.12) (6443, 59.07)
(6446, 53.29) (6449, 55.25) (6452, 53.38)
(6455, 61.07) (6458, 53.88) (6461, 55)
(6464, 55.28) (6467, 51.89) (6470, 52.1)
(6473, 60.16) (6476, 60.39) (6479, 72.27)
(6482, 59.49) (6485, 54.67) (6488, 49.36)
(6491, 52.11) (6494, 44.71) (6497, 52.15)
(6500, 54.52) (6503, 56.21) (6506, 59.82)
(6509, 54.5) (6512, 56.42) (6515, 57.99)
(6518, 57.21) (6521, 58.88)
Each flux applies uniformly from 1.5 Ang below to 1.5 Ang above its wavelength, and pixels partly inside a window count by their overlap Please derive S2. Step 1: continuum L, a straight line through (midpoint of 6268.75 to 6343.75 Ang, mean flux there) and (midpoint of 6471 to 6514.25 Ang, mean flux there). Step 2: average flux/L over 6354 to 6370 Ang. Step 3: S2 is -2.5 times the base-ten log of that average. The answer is 0.04 mag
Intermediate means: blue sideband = 53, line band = 52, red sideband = 56.2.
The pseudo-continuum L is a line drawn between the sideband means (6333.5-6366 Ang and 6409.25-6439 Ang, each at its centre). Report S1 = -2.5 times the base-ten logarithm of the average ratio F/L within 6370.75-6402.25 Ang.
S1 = -0.07 mag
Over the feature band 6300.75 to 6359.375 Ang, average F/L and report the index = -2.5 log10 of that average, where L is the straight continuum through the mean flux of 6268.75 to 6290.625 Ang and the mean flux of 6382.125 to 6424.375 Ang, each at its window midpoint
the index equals 0.03 mag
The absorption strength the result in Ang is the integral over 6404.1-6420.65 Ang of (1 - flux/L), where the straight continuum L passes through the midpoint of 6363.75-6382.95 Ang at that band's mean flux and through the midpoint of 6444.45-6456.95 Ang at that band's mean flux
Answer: 0.2 Ang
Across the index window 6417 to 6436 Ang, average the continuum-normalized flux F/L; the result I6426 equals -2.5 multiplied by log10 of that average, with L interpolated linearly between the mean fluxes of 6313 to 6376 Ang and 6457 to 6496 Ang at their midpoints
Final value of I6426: 0.02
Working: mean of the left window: 52.5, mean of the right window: 55.5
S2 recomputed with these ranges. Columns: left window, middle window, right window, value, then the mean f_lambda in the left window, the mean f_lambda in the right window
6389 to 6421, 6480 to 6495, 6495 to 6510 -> 0.04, 55.3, 55.1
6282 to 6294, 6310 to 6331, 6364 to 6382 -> 0.03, 53.9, 54.4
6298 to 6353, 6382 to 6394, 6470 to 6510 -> -0.06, 52.9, 56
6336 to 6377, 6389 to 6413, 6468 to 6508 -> -0.04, 52.8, 55.9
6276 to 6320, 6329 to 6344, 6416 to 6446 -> 0.02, 53.2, 54.2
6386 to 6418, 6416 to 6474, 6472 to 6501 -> 0.02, 55.4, 55.9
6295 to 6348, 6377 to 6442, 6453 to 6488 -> 0.01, 52.7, 57.4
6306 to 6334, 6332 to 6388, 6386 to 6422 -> 0.01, 52.8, 55.5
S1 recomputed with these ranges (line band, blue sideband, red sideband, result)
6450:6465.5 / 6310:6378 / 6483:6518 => -0.04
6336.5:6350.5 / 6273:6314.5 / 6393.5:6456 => 0.04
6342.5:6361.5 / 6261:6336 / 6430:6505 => 0.01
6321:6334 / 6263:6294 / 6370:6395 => 0.04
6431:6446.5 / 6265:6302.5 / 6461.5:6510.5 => 0.02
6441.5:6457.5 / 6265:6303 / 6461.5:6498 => -0.02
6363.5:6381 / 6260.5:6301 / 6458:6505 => 0.01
